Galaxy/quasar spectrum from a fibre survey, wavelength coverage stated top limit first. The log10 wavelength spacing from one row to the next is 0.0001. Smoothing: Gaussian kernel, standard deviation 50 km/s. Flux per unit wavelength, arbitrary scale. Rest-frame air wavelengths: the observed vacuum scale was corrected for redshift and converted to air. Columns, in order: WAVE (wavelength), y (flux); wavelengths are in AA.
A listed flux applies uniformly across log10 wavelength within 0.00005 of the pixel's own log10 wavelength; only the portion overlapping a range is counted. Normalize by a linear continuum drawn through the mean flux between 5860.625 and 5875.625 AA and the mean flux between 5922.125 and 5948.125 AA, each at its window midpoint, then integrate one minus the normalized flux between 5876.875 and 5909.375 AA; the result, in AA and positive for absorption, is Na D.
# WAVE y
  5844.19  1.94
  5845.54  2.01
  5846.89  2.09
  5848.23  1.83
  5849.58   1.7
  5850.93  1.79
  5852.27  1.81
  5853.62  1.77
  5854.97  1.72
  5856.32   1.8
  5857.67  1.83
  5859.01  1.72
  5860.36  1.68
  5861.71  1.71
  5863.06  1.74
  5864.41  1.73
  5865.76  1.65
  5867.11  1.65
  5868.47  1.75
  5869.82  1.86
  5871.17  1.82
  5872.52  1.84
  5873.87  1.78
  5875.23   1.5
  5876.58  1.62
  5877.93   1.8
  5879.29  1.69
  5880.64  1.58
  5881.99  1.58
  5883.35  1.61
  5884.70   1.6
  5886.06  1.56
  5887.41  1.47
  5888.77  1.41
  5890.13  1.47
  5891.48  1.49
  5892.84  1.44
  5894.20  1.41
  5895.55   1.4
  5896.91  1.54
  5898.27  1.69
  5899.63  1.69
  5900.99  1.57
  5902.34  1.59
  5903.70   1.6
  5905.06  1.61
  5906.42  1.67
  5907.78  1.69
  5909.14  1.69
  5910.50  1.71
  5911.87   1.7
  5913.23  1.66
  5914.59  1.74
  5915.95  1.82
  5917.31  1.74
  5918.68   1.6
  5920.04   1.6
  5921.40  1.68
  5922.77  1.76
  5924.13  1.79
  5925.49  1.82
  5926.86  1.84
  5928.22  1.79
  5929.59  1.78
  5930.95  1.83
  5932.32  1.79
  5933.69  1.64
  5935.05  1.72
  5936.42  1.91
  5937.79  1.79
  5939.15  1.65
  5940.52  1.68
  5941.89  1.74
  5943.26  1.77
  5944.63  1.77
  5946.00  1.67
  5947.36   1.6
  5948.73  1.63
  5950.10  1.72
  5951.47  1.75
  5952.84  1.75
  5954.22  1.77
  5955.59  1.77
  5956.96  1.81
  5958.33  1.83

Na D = 3.1 AA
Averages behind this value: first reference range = 1.73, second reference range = 1.75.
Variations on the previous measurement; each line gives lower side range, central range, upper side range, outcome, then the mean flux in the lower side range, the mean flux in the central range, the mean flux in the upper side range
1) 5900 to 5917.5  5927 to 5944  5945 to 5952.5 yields -0.8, 1.68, 1.76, 1.68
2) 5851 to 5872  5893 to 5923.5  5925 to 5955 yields 1.9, 1.75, 1.64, 1.75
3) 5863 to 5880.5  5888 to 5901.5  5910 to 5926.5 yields 1.6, 1.72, 1.51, 1.72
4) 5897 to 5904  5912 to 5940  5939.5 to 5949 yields -1.4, 1.62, 1.75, 1.7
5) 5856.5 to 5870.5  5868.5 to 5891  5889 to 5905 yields 0.0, 1.73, 1.64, 1.54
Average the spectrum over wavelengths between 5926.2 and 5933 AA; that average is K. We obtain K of 1.81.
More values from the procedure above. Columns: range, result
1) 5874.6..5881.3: 1.64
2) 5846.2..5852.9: 1.85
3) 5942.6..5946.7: 1.74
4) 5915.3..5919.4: 1.72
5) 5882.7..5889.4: 1.53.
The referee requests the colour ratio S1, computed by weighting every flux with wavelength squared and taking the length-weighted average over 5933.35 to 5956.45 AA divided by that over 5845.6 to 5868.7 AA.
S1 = 1.01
